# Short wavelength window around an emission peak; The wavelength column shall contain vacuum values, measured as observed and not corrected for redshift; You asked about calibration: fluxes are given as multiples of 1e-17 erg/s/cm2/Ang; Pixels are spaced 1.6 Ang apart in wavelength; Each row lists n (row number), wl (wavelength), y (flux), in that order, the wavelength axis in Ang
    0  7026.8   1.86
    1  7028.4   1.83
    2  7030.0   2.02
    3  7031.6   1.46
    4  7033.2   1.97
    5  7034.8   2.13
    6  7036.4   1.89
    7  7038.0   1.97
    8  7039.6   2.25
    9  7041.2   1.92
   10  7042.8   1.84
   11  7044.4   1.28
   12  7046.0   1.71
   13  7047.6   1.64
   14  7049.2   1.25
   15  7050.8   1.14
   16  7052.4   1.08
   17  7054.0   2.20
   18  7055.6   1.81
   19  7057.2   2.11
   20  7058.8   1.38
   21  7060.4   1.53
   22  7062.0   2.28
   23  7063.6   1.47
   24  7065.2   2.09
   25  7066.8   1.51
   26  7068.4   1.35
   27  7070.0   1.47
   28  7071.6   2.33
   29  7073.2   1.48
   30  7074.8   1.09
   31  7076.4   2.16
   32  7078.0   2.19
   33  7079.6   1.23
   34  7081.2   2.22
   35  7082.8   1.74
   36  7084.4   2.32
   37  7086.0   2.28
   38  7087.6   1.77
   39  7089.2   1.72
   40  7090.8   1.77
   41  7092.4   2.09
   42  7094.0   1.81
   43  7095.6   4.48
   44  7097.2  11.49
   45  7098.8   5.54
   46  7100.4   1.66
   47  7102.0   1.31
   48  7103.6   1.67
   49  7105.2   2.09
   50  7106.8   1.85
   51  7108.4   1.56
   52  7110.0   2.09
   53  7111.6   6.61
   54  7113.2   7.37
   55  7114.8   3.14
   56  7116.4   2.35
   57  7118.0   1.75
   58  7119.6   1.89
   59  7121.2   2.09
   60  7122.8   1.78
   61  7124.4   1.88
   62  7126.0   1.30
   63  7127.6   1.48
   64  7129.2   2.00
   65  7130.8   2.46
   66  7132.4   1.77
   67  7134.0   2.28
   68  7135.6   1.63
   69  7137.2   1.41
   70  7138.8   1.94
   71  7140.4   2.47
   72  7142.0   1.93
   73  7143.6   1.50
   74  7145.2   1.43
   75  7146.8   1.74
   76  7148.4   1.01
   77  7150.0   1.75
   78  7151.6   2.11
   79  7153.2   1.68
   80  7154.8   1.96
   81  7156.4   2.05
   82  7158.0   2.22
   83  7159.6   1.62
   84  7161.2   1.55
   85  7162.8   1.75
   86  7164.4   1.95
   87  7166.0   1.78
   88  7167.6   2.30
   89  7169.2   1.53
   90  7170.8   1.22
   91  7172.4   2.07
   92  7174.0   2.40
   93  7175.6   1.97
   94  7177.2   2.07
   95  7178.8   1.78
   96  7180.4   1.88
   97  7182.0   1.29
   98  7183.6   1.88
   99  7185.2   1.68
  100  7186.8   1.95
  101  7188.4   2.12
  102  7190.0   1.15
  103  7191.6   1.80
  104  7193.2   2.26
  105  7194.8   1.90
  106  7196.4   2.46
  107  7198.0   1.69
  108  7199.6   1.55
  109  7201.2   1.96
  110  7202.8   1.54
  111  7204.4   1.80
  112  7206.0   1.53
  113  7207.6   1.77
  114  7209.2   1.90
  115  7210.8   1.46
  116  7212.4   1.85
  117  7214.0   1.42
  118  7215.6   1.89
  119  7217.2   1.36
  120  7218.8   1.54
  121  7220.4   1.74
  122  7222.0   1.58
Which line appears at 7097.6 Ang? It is [S II] 6716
